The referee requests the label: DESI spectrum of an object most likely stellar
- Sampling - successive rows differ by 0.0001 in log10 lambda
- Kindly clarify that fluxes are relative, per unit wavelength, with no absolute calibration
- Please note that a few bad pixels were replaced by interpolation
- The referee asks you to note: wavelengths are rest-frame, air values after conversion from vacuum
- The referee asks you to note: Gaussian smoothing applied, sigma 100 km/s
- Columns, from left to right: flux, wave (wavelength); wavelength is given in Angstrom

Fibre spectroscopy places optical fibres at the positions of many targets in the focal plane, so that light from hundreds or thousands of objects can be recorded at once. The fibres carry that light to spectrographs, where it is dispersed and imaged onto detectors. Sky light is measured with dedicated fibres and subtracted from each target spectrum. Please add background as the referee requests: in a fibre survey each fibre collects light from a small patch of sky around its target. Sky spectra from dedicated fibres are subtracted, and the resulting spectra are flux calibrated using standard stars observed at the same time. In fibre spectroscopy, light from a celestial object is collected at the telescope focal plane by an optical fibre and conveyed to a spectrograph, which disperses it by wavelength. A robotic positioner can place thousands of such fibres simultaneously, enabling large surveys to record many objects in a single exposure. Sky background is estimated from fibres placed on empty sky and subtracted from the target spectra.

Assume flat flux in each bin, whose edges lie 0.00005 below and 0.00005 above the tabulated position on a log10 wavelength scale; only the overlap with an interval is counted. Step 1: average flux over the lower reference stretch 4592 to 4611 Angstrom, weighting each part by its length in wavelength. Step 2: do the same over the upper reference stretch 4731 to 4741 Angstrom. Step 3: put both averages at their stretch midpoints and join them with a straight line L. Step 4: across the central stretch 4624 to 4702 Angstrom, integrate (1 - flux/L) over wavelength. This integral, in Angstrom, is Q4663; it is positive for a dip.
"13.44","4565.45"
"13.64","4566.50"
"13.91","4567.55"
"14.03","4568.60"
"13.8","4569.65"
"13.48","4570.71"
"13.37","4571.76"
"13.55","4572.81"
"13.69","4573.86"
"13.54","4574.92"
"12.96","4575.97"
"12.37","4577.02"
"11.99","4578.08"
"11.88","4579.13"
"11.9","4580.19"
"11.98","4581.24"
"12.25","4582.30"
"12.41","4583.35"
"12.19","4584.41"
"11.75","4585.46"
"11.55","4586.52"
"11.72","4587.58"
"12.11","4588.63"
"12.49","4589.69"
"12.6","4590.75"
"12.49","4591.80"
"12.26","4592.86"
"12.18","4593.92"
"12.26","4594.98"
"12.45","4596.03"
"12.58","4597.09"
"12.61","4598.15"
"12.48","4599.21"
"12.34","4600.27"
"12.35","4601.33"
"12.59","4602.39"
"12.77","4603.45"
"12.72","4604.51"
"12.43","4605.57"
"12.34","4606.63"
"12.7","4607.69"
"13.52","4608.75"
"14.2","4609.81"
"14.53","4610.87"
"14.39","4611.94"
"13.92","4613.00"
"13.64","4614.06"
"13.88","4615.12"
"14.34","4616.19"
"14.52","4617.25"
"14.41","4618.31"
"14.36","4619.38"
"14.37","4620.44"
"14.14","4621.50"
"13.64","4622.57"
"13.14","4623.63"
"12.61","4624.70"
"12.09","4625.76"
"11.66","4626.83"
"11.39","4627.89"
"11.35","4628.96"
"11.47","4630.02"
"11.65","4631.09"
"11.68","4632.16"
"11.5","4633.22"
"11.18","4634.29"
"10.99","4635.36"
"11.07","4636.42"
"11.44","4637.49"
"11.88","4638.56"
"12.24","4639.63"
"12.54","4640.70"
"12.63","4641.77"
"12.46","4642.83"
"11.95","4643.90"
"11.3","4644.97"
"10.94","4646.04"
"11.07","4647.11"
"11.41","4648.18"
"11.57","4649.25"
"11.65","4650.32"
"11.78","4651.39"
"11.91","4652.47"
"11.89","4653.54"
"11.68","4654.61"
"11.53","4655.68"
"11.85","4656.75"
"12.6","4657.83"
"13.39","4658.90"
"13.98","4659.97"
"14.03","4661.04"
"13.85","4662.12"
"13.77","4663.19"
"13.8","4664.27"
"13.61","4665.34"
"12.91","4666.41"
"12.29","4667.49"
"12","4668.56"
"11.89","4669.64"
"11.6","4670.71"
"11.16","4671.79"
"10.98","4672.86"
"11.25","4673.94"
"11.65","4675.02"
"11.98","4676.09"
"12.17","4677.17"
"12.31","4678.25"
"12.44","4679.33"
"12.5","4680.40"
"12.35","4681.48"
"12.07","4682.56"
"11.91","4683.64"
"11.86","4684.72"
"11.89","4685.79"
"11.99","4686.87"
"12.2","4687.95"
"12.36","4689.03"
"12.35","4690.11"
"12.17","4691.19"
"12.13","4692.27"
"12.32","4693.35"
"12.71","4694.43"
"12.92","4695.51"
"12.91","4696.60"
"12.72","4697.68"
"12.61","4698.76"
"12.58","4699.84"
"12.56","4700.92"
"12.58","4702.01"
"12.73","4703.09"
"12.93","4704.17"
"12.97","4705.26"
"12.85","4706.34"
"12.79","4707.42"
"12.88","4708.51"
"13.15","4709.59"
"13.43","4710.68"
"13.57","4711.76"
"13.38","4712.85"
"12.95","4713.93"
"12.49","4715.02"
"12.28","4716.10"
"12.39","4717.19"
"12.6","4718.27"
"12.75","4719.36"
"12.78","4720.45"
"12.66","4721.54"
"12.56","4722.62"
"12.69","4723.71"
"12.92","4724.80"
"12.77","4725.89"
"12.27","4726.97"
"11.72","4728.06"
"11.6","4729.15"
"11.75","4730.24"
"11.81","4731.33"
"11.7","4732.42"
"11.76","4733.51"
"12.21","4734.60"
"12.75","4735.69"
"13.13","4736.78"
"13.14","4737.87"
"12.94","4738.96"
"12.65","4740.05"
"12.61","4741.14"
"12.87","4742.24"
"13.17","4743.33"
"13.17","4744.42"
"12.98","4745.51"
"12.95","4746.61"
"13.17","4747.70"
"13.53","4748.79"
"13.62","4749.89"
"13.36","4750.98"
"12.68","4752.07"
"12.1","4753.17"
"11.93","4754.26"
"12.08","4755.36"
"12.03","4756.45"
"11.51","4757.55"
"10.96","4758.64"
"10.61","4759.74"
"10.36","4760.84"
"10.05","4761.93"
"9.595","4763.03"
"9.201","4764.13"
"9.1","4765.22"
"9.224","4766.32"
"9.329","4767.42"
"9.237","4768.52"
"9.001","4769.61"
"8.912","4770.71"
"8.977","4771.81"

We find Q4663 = 2.9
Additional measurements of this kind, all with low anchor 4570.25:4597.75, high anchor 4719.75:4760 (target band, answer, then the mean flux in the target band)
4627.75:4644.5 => 1.0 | 11.7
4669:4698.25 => 0.9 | 12.1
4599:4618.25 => -1.4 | 13.4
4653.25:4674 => -0.1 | 12.5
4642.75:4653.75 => 0.8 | 11.6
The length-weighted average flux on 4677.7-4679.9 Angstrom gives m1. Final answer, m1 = 12.4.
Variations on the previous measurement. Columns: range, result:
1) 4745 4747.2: 12.9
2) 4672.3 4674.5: 11.1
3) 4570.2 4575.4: 13.5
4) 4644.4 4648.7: 11.2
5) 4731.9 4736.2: 12.1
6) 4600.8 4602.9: 12.5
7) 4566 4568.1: 13.8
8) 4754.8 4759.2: 11.6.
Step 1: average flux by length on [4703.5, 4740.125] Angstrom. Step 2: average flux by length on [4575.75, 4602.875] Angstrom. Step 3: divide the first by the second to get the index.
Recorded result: 1.03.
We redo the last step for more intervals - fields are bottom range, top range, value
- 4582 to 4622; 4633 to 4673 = 0.93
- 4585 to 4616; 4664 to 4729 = 0.98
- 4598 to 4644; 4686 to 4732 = 0.99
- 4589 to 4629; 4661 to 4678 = 0.95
